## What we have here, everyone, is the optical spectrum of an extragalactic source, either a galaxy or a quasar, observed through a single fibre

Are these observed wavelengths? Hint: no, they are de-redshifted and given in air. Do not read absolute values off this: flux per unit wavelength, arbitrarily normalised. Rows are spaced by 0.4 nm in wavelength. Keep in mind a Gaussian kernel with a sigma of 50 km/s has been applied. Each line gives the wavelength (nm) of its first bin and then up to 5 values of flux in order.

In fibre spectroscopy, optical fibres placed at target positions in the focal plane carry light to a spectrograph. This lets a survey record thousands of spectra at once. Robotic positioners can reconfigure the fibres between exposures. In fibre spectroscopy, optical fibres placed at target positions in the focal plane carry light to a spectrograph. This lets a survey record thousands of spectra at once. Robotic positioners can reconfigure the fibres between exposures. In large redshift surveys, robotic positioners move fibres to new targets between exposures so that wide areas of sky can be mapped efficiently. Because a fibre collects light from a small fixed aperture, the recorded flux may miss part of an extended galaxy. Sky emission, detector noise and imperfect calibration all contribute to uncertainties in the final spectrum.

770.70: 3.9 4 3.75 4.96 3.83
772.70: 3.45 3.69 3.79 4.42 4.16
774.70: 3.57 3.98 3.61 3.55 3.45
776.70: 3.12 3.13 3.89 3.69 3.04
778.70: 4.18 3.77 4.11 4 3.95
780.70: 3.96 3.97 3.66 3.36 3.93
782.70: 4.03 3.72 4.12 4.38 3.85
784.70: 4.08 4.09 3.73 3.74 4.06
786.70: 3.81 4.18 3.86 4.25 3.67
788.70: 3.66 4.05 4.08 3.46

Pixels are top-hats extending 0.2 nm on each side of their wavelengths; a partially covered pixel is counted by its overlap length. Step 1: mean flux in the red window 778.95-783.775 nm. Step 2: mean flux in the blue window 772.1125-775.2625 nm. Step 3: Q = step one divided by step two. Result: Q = 1.01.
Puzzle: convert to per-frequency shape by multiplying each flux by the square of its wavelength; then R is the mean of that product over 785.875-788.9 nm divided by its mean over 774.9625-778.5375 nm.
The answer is 1.15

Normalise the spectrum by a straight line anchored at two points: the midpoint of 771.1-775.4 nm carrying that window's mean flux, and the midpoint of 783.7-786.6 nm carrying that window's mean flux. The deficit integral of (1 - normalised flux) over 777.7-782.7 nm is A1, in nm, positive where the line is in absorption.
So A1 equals 0.20 nm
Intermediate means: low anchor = 3.95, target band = 3.81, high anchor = 3.98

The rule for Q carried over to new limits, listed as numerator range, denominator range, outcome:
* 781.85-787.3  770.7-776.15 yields 1.01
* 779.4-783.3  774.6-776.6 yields 1.07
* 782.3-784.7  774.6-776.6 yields 1.11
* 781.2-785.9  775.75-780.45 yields 1.07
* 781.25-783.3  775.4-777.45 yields 1.10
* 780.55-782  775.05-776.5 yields 1.04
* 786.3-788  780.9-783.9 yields 1.04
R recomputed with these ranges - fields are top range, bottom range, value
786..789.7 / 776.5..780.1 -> 1.11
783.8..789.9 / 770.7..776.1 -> 1.05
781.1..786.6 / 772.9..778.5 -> 1.09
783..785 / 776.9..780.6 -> 1.09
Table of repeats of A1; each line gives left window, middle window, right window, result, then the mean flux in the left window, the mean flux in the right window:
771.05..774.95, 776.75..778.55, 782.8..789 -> 0.239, 3.96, 3.95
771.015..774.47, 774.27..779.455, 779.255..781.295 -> 0.486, 4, 3.99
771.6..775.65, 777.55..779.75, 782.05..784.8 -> 0.112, 3.95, 4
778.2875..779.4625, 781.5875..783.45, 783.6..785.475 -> 0.093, 3.82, 4.07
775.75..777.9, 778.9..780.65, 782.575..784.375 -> -0.118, 3.45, 4.03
